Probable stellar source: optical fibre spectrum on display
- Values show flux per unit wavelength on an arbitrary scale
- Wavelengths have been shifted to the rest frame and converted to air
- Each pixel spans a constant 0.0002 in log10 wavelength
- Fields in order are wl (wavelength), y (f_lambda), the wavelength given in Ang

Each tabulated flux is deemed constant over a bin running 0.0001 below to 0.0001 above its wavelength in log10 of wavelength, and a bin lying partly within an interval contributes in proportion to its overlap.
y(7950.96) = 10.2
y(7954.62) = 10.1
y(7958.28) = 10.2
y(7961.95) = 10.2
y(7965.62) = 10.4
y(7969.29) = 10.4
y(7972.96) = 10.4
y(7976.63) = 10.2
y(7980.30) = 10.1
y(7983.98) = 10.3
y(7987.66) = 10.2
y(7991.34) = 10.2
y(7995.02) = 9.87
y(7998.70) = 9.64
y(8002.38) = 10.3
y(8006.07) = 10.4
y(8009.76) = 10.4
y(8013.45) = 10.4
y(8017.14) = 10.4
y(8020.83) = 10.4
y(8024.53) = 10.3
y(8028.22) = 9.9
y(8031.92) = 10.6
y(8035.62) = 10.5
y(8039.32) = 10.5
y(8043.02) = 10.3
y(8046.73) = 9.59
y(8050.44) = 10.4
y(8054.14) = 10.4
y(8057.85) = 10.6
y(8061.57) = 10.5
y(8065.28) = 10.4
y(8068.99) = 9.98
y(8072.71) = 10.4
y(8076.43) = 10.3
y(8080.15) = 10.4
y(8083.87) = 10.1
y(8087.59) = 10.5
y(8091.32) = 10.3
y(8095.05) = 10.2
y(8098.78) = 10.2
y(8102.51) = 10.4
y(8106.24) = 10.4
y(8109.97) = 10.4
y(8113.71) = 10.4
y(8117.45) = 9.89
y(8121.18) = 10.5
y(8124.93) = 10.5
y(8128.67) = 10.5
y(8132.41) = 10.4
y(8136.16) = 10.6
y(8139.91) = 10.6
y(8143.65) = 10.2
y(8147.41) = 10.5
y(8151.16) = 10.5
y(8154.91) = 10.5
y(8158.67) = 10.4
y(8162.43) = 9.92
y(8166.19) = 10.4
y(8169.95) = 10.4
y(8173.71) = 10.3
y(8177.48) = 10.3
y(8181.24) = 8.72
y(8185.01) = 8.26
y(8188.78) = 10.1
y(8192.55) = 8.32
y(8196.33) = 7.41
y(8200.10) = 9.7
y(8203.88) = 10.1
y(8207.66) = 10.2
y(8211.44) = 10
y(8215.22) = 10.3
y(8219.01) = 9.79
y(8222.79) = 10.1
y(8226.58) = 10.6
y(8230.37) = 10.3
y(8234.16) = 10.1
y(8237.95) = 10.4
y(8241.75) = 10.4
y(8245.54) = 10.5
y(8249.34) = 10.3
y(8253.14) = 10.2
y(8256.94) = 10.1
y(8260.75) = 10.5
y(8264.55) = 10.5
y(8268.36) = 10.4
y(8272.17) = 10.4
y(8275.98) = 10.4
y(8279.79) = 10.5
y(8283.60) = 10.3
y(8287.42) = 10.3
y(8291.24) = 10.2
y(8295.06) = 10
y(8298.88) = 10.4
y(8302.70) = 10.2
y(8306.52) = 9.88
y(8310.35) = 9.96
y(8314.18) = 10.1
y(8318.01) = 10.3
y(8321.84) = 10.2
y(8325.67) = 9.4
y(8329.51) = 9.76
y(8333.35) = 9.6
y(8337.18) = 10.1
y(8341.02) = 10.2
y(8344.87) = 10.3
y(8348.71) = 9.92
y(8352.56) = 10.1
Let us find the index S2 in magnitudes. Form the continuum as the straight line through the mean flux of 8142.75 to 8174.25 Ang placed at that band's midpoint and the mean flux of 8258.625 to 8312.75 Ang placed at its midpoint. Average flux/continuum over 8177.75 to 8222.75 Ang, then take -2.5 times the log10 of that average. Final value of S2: 0.100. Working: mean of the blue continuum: 10.4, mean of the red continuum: 10.3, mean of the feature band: 9.42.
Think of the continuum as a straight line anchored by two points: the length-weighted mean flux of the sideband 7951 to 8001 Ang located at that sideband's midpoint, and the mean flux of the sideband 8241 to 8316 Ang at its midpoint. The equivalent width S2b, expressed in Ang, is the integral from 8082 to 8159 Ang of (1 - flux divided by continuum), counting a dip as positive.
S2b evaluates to -1.2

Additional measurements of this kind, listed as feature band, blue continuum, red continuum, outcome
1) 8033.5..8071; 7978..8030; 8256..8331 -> -0.4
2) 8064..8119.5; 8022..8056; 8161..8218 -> -1.3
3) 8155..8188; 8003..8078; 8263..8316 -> 1.3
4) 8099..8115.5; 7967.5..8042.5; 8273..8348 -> -0.3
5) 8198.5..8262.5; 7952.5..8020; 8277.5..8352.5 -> -0.6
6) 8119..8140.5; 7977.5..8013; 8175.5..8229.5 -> -1.6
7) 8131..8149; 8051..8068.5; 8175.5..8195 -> -1.7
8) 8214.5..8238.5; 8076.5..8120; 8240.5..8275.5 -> 0.3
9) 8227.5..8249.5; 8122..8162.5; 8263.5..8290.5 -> 0.1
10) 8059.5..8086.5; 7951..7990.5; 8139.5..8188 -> -0.4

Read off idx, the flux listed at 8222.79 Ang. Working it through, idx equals 10.1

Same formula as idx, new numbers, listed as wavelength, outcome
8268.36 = 10.4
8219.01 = 9.79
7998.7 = 9.64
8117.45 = 9.89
